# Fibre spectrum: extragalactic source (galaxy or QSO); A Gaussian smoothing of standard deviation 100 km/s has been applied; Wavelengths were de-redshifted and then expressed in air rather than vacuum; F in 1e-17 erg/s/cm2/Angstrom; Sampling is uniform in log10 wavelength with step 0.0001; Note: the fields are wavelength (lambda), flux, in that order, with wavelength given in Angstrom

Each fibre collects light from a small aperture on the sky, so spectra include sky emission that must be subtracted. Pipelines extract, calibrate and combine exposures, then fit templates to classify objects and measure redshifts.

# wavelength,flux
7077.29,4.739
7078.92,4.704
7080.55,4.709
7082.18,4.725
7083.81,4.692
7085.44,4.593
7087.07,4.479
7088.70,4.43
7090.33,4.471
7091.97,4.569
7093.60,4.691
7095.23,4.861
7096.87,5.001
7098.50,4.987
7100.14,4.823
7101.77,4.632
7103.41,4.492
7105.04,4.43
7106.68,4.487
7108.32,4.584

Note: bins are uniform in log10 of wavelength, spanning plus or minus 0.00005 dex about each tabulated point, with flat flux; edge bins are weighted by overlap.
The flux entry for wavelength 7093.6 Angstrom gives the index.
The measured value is 4.691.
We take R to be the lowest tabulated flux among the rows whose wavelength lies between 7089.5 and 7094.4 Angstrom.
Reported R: 4.471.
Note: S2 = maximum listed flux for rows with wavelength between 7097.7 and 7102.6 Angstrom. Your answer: 4.987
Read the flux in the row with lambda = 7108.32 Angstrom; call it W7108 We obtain 4.584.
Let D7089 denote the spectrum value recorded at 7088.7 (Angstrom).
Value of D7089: 4.43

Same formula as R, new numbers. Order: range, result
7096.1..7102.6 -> 4.632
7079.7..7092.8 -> 4.43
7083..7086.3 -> 4.593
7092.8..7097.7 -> 4.691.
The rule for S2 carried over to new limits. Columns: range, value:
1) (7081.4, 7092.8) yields 4.725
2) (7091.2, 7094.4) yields 4.691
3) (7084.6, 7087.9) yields 4.593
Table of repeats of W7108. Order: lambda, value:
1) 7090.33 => 4.471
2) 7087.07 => 4.479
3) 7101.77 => 4.632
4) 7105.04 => 4.43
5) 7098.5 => 4.987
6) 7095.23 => 4.861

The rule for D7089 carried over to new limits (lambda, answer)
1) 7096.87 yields 5.001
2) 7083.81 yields 4.692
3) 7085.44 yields 4.593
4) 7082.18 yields 4.725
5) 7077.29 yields 4.739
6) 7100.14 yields 4.823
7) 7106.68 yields 4.487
